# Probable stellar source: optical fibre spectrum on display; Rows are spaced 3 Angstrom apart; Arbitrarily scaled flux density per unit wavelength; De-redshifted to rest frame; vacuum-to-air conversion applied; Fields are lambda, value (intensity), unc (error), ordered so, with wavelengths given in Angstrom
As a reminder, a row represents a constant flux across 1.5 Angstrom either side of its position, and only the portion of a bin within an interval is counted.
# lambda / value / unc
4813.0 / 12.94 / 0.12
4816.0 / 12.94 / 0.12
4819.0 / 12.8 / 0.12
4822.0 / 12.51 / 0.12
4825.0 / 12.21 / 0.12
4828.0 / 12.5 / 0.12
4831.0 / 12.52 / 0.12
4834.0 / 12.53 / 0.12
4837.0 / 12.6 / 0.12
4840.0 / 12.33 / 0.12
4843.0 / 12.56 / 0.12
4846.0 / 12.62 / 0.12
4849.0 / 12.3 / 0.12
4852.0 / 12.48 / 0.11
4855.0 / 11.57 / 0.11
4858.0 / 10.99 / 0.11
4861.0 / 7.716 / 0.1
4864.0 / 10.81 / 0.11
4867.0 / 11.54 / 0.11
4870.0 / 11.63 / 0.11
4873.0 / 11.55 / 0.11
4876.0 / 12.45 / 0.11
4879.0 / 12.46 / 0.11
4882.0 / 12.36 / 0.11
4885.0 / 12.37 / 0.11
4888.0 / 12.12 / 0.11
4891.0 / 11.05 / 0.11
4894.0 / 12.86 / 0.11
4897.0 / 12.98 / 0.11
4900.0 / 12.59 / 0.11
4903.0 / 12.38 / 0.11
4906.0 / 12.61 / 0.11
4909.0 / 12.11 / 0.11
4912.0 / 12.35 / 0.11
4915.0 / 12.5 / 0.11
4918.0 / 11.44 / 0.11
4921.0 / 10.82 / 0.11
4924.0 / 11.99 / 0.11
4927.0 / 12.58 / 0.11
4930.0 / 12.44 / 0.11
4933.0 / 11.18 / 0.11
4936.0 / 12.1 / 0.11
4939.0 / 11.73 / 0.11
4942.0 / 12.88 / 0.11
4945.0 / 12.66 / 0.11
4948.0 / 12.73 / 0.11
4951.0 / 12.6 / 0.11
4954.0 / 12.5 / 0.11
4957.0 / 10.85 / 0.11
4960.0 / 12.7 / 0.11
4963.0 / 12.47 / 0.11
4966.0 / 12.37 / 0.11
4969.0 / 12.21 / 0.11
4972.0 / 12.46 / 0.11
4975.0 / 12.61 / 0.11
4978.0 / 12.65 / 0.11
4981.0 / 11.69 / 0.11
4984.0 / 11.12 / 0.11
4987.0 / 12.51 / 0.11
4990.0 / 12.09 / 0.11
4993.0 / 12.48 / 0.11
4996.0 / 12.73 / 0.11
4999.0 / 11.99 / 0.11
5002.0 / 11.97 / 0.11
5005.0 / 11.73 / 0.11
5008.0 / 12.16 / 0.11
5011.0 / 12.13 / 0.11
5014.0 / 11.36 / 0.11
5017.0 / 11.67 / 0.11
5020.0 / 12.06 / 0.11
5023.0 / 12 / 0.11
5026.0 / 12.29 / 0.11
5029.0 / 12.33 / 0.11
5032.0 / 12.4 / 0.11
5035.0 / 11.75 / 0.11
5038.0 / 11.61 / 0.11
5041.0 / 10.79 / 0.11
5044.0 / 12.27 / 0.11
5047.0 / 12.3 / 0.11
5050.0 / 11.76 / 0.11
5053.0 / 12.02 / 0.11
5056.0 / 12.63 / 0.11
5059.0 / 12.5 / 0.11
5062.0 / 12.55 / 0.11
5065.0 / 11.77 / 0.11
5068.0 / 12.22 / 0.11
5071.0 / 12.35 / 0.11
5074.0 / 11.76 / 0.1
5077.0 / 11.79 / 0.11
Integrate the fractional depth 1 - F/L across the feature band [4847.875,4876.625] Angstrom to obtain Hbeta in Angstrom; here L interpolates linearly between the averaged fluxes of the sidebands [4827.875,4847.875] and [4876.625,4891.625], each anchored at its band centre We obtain 2.5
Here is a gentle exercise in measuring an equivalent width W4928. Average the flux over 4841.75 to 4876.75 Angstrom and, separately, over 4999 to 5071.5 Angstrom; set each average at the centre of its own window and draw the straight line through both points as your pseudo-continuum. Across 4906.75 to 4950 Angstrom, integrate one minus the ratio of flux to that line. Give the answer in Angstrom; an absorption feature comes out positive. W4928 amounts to -1.6 Angstrom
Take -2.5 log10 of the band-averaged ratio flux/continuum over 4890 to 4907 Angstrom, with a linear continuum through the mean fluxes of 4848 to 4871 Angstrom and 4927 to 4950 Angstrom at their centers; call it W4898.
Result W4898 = -0.07 mag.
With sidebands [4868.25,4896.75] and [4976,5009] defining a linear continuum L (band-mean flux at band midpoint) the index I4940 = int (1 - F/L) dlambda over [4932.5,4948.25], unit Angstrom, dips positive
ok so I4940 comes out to -0.2 Angstrom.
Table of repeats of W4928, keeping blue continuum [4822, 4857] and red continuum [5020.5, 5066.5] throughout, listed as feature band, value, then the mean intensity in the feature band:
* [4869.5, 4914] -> 0.06 Angstrom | 12.3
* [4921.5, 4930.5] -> 0.06 Angstrom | 12.2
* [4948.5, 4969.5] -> -0.13 Angstrom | 12.3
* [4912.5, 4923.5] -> 0.50 Angstrom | 11.7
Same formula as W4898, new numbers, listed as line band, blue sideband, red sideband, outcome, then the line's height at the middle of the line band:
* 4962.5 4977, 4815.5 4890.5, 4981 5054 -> -0.04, 12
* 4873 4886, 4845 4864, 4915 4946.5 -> -0.08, 11.5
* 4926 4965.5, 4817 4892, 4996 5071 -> -0.02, 12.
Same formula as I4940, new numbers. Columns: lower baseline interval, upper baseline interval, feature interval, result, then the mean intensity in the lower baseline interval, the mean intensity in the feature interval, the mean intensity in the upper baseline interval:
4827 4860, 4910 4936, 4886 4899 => -0.3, 12.2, 12.3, 11.9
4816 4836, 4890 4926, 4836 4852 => 0.0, 12.5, 12.5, 12.2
